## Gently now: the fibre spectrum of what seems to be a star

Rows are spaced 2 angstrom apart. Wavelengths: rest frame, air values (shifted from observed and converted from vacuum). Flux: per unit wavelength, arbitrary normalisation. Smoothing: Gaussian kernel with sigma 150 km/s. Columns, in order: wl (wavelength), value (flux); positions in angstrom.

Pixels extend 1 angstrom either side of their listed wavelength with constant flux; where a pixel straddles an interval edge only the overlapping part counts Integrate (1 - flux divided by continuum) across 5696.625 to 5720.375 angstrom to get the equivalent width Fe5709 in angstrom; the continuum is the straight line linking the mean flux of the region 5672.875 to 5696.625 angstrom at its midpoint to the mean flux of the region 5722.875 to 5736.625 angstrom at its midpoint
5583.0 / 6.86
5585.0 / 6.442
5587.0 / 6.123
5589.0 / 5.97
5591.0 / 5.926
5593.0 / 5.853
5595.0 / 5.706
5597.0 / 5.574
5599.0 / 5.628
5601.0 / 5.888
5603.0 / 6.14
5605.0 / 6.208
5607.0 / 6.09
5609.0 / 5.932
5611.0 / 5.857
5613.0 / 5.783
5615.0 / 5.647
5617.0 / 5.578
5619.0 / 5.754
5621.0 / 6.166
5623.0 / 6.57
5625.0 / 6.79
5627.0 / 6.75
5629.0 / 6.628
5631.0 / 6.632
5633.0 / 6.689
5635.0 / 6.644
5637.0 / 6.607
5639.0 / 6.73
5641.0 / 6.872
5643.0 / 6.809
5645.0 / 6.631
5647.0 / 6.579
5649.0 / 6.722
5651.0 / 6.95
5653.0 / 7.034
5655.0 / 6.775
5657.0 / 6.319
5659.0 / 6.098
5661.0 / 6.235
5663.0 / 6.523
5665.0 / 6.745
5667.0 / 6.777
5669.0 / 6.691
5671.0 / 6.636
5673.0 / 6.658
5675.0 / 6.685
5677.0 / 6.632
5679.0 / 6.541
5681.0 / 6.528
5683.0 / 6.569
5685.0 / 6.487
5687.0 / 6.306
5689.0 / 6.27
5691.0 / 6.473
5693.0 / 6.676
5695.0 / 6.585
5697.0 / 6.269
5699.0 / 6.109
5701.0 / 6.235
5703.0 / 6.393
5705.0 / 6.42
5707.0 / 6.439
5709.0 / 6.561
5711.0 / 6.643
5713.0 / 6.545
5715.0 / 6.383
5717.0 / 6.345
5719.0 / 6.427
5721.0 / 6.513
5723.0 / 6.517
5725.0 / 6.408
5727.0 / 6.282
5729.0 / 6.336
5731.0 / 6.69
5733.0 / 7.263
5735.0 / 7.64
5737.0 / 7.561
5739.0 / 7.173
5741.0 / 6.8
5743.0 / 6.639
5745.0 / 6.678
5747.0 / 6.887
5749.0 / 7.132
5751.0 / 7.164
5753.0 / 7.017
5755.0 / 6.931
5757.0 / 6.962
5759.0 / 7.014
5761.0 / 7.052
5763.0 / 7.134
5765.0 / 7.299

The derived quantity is 0.9 angstrom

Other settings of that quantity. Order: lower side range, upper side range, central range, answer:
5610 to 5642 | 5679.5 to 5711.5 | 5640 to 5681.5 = -1.60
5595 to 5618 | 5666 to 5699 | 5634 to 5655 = -1.93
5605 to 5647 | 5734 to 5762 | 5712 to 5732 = 1.32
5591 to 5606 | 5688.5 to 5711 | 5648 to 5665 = -1.14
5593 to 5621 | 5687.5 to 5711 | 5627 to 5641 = -1.56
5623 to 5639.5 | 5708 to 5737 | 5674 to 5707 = 1.02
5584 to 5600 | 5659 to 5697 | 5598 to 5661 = -1.90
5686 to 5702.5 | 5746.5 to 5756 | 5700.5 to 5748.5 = 0.39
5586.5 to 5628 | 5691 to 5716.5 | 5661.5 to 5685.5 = -1.21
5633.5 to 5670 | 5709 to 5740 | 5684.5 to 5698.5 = 0.54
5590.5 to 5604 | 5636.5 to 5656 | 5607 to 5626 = 0.55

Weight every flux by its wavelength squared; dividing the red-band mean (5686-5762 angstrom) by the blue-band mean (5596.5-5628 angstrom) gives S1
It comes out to 1.2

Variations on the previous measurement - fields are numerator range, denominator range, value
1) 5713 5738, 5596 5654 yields 1.09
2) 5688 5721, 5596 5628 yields 1.10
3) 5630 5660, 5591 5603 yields 1.17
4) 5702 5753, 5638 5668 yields 1.04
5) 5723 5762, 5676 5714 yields 1.09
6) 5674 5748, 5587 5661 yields 1.08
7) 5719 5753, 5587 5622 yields 1.22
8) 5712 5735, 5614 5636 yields 1.07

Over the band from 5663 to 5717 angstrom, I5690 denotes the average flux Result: 6.51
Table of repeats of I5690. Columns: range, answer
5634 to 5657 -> 6.74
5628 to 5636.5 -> 6.65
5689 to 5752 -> 6.65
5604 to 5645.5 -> 6.35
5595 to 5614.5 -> 5.88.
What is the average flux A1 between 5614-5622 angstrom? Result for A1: 5.79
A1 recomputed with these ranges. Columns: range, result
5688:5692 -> 6.37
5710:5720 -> 6.47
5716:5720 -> 6.39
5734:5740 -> 7.46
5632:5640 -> 6.67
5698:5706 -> 6.29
